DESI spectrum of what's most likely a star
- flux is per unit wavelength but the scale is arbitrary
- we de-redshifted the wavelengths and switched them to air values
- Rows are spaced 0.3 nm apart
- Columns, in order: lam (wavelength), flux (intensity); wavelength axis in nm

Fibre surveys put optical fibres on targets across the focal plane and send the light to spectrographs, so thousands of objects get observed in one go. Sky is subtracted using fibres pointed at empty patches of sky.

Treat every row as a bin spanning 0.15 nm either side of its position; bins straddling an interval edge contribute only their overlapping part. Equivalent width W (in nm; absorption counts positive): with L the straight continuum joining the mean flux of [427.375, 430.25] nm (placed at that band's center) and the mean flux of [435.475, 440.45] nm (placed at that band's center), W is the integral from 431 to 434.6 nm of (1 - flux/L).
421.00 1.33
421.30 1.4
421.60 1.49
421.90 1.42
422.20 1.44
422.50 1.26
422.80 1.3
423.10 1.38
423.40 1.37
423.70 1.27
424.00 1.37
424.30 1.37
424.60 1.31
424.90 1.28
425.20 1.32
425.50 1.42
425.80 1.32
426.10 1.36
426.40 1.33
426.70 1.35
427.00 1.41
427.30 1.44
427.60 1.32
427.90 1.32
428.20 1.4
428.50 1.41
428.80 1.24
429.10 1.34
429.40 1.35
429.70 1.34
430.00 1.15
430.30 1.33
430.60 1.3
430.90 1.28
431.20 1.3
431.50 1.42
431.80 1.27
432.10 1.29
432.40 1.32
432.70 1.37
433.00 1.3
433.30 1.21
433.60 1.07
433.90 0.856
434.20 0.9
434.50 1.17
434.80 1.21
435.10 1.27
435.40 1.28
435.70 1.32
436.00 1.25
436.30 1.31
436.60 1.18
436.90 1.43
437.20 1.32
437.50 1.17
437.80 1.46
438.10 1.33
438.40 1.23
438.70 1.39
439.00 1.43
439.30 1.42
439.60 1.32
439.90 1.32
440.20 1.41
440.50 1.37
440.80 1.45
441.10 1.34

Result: 0.32 nm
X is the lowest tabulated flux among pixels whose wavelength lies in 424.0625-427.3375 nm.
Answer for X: 1.28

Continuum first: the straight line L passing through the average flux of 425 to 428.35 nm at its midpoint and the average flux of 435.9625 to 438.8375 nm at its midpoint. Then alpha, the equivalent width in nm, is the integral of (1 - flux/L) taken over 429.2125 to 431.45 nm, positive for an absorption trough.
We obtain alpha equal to 0.07 nm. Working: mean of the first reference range 1.36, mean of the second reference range 1.31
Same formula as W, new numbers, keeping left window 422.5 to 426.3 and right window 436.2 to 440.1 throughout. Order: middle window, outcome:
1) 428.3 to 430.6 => 0.04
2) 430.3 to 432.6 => 0.04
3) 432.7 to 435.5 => 0.38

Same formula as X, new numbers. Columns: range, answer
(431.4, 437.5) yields 0.856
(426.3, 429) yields 1.24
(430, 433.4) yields 1.15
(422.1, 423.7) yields 1.26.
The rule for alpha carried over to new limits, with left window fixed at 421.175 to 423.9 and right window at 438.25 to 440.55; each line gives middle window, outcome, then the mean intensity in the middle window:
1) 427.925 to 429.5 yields 0.024 nm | 1.35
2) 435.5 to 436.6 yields 0.069 nm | 1.28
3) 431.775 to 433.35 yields 0.074 nm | 1.3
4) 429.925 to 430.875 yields 0.066 nm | 1.27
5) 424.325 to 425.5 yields 0.037 nm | 1.33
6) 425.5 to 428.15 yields 0.012 nm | 1.36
